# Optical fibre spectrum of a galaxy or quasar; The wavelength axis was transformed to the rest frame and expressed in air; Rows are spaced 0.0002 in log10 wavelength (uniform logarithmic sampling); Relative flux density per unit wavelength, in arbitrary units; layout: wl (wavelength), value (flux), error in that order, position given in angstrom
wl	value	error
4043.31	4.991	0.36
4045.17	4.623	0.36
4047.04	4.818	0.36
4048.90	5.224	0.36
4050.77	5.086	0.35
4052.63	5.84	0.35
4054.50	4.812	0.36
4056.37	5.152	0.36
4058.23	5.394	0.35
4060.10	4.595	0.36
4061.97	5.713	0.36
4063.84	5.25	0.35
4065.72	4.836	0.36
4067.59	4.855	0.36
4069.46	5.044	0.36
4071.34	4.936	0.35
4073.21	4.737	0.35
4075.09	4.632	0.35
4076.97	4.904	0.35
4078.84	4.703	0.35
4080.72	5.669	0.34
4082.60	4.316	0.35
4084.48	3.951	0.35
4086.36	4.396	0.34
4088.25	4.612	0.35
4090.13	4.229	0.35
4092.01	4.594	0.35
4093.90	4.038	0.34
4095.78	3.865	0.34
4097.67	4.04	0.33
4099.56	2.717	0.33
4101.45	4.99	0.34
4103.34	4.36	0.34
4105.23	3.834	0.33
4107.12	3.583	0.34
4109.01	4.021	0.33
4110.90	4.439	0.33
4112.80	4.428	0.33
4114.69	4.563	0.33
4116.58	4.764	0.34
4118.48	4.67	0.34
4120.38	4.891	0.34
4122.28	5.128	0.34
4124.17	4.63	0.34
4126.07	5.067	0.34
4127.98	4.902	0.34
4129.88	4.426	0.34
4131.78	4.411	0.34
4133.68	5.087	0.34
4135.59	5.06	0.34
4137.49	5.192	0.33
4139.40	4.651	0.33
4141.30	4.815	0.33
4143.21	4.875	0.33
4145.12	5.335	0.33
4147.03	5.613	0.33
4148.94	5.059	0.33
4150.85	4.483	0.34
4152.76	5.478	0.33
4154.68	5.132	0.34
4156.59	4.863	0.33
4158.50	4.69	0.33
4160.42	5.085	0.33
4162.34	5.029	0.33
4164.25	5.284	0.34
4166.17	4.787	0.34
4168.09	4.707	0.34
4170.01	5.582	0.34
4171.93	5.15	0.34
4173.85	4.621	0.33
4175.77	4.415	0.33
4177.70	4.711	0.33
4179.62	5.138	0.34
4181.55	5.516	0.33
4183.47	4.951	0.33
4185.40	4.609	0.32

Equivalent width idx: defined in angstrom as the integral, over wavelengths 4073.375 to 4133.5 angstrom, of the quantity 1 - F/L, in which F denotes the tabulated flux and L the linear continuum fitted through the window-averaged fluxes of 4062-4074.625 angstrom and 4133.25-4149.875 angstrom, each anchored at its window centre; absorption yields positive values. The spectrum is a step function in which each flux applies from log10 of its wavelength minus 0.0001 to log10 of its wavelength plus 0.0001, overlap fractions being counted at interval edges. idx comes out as 6.84 angstrom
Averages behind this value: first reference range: 4.98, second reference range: 5.08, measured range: 4.46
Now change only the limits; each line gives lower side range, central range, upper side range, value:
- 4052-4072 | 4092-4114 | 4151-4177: 4.3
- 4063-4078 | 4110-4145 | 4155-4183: 1.1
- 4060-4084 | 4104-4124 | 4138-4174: 2.2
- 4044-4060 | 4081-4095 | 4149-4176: 1.9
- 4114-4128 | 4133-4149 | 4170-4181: -0.7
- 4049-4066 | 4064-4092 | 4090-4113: -0.2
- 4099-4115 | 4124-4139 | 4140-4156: -0.5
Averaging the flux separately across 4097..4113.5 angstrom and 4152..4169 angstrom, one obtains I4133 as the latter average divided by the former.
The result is 1.2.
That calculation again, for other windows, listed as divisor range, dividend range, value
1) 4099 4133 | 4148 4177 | 1.11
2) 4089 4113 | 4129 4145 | 1.19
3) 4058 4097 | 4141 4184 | 1.07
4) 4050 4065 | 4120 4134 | 0.92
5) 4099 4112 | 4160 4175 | 1.25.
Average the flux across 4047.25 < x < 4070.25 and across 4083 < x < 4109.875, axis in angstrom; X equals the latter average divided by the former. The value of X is 0.80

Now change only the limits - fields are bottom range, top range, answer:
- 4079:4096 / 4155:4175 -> 1.12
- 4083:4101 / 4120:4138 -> 1.19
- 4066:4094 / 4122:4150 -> 1.06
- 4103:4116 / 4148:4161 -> 1.19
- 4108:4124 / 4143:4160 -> 1.10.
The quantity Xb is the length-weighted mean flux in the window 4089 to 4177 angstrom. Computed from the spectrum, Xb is 4.69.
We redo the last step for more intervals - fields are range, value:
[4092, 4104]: 4.04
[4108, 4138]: 4.72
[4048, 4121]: 4.63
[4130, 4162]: 4.98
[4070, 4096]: 4.57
